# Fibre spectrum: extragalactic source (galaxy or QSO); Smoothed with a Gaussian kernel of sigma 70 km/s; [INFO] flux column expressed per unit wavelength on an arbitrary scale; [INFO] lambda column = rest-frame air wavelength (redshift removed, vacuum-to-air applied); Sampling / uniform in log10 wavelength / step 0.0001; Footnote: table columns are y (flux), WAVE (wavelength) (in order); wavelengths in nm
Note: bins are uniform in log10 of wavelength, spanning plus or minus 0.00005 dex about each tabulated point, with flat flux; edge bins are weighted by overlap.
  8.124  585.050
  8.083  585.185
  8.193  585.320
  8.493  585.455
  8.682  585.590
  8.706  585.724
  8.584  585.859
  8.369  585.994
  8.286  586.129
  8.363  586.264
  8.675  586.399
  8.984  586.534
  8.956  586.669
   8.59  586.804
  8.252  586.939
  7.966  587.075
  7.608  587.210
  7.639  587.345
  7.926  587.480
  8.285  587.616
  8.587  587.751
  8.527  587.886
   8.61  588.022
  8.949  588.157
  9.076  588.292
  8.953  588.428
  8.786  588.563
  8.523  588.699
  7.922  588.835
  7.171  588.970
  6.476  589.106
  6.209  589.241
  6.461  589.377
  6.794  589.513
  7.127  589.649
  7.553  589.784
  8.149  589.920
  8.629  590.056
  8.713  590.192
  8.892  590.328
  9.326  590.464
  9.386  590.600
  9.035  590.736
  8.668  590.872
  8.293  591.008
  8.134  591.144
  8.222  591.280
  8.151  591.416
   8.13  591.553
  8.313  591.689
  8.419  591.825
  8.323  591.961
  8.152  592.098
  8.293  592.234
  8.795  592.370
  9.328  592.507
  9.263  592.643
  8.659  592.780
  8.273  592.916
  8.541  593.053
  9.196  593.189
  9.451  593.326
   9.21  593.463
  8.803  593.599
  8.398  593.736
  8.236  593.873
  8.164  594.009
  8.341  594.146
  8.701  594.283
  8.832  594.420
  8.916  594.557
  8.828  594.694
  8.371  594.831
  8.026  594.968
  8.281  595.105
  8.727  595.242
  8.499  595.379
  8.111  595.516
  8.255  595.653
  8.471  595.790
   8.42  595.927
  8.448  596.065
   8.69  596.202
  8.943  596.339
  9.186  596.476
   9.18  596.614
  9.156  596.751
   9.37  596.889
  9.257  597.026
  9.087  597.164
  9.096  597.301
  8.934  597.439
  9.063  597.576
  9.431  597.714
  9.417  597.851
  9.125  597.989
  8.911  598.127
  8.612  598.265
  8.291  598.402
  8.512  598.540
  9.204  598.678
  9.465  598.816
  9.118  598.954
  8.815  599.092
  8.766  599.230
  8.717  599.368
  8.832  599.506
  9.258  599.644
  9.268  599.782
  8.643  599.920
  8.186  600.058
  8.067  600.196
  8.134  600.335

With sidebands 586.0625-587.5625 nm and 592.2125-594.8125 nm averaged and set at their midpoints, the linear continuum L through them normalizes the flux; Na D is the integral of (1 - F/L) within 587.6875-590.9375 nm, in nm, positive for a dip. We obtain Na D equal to 0.11 nm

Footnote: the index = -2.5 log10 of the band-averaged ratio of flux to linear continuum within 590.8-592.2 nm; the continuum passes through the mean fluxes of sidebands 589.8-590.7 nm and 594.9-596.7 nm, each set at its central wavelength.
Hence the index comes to 0.06 mag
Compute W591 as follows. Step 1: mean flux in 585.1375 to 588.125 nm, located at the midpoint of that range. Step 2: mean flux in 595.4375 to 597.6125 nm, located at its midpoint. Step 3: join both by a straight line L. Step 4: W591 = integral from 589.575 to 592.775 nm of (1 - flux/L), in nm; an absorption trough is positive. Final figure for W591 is 0.04 nm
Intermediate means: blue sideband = 8.39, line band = 8.49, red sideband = 8.85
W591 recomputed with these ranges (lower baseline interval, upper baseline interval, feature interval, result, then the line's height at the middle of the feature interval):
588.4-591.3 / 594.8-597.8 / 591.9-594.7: -0.08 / 8.44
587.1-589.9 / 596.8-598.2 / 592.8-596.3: 0.06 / 8.74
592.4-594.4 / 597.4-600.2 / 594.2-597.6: 0.03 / 8.83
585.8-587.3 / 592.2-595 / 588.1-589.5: 0.12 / 8.5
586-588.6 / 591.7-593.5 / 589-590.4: 0.18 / 8.59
